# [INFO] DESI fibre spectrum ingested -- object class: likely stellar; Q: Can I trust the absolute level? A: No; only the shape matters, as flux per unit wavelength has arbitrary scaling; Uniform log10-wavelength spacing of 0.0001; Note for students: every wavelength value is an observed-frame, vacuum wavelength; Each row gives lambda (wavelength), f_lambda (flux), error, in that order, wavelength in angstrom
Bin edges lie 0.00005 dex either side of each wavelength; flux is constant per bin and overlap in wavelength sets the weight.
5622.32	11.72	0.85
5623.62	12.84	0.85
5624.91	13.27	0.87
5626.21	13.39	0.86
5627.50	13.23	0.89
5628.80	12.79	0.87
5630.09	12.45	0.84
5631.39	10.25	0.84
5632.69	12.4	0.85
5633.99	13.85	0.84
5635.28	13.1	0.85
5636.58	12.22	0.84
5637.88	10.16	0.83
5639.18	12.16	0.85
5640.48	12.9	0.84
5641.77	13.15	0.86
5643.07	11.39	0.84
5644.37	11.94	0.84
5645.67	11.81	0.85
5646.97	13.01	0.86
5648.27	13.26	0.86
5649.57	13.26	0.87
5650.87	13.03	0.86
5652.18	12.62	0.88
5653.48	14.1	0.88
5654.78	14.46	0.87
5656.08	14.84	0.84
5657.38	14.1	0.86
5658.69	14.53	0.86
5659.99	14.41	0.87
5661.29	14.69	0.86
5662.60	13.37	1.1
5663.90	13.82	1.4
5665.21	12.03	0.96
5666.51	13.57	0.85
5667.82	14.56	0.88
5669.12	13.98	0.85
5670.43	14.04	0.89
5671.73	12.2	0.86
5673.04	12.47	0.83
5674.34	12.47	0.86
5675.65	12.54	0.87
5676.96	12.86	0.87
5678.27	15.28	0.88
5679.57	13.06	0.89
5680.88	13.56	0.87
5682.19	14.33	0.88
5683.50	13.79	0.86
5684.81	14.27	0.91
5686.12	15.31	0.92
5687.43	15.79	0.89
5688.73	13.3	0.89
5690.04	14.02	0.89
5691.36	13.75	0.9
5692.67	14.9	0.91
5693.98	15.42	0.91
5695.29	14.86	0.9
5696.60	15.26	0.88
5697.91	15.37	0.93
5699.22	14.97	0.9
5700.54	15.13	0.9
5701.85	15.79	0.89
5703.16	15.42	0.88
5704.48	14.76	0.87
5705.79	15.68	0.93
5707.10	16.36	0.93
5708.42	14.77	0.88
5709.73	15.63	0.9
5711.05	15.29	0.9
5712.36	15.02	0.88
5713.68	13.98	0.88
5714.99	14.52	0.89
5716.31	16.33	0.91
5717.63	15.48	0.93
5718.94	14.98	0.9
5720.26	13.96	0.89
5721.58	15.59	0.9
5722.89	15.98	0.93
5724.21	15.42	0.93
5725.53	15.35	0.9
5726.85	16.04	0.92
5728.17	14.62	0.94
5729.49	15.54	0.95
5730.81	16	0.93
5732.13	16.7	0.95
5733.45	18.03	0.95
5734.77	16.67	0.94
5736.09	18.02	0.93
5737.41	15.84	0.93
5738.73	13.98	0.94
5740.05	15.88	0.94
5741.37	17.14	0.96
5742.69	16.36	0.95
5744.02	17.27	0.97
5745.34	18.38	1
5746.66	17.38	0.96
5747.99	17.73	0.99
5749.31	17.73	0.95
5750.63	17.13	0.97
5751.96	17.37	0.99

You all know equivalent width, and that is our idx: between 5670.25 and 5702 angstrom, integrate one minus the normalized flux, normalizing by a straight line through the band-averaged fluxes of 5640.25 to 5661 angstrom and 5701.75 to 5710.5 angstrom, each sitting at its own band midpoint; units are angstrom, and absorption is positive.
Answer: 1.17 angstrom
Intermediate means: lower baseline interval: 13.3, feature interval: 14.2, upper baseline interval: 15.5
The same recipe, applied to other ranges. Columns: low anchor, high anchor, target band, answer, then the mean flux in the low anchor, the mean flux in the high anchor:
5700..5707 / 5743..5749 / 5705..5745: 1.9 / 15.5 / 17.6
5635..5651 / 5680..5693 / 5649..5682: -0.7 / 12.4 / 14.3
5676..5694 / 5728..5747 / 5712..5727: 0.5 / 14.2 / 16.6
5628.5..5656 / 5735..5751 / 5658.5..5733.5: 1.3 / 12.6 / 16.9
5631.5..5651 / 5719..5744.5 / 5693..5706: -0.5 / 12.4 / 16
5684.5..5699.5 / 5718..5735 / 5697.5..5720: 0.0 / 14.8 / 15.7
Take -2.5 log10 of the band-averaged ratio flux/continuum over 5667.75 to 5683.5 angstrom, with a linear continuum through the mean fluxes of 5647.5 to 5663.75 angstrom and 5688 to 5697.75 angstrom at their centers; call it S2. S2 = 0.06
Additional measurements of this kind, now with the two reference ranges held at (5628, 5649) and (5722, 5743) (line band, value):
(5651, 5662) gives -0.089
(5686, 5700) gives -0.022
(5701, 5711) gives -0.031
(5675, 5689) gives 0.003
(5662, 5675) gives 0.021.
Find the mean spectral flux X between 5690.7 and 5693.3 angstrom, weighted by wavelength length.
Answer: 14.3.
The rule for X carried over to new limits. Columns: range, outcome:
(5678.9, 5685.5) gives 13.8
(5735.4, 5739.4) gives 16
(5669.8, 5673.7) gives 12.9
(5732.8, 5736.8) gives 17.6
